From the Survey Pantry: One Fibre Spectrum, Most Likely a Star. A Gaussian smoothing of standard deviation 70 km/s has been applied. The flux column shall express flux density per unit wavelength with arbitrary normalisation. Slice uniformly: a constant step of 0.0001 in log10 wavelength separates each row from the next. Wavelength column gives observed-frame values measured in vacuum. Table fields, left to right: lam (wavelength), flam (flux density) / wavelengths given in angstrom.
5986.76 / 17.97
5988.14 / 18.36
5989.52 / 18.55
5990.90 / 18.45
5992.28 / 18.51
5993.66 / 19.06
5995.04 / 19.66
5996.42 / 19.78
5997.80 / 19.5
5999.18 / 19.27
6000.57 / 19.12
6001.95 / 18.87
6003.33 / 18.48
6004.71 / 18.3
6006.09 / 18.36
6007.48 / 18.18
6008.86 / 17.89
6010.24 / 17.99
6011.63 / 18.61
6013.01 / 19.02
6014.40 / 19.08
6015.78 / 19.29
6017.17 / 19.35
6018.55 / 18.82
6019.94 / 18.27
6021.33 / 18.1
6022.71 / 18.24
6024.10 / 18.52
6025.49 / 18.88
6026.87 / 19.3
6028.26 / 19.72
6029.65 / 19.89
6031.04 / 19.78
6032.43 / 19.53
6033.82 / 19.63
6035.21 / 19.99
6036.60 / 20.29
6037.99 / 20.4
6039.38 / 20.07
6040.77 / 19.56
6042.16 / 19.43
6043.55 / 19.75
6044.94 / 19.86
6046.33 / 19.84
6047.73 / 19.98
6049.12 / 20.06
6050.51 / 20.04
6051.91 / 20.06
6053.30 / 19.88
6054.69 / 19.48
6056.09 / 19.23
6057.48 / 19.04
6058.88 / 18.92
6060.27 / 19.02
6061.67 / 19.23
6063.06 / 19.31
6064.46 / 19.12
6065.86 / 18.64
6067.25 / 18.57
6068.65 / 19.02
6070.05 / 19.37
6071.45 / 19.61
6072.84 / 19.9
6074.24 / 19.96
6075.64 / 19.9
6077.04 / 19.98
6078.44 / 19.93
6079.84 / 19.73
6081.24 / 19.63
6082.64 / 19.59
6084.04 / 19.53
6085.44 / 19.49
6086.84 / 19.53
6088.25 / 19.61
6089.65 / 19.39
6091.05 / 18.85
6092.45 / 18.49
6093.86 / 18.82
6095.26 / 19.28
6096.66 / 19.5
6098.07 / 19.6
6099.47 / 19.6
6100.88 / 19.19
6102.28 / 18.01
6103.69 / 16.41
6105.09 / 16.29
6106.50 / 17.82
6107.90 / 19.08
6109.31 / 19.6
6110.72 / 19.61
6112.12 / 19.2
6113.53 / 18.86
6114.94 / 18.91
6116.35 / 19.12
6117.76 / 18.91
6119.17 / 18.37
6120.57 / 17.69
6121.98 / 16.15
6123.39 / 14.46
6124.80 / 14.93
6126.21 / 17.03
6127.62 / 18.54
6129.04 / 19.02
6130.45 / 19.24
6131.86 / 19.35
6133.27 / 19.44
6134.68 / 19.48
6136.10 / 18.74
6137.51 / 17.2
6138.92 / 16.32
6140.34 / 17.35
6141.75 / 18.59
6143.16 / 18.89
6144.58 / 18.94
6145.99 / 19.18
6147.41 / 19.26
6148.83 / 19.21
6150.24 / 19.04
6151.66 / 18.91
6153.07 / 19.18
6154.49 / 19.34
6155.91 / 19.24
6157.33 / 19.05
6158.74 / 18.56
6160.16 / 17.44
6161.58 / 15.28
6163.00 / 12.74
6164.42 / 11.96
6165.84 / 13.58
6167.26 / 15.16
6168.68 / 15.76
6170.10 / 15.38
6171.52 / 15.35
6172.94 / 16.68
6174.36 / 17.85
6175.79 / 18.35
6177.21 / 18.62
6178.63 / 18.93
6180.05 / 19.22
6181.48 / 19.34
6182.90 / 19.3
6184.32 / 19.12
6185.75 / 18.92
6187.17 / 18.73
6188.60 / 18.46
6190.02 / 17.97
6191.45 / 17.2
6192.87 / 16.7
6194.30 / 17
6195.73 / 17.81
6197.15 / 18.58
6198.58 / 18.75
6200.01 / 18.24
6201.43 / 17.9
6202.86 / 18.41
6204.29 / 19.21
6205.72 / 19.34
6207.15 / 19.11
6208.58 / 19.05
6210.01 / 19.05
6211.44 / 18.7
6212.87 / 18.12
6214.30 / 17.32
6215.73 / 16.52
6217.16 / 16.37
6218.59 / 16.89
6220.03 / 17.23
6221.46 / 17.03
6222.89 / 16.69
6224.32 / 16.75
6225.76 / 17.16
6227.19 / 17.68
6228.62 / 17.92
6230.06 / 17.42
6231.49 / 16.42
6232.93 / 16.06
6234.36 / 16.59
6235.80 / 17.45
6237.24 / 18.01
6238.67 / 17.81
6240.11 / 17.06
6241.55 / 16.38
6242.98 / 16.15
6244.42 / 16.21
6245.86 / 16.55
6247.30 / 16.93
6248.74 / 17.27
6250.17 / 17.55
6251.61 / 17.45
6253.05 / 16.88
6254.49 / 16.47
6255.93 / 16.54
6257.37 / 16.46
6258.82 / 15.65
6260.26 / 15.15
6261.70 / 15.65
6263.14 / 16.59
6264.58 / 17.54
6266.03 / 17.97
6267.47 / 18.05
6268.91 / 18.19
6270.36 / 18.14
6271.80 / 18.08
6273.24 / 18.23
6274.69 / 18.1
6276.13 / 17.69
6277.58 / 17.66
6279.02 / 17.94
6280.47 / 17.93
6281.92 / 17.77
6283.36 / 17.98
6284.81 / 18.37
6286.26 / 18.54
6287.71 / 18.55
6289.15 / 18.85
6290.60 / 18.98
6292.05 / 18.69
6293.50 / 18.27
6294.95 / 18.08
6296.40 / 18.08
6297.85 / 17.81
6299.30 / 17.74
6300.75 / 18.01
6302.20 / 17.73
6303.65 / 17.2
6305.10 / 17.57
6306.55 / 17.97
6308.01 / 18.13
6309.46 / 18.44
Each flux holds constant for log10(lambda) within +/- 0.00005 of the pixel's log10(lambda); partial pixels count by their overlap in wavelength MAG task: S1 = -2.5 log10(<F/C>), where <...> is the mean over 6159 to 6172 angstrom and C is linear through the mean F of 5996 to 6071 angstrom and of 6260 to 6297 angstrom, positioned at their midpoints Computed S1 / 0.24 mag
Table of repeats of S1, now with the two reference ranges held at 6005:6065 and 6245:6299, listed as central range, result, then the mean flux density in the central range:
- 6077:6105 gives -0.014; 19.1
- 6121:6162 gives 0.018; 18.2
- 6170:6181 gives 0.034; 17.7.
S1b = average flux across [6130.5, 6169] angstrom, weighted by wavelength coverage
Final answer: 17.7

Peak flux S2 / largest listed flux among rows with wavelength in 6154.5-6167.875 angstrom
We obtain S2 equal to 19.24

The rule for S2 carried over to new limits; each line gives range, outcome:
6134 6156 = 19.48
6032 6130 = 20.4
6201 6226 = 19.34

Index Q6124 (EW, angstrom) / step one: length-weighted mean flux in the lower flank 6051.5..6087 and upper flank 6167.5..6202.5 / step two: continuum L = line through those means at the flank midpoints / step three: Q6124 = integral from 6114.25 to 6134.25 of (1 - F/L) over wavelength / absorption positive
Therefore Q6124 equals 0.8 angstrom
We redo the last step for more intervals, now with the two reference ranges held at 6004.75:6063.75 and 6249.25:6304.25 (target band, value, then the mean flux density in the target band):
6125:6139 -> 0.2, 18.4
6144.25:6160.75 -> -0.4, 19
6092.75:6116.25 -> 0.1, 18.7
